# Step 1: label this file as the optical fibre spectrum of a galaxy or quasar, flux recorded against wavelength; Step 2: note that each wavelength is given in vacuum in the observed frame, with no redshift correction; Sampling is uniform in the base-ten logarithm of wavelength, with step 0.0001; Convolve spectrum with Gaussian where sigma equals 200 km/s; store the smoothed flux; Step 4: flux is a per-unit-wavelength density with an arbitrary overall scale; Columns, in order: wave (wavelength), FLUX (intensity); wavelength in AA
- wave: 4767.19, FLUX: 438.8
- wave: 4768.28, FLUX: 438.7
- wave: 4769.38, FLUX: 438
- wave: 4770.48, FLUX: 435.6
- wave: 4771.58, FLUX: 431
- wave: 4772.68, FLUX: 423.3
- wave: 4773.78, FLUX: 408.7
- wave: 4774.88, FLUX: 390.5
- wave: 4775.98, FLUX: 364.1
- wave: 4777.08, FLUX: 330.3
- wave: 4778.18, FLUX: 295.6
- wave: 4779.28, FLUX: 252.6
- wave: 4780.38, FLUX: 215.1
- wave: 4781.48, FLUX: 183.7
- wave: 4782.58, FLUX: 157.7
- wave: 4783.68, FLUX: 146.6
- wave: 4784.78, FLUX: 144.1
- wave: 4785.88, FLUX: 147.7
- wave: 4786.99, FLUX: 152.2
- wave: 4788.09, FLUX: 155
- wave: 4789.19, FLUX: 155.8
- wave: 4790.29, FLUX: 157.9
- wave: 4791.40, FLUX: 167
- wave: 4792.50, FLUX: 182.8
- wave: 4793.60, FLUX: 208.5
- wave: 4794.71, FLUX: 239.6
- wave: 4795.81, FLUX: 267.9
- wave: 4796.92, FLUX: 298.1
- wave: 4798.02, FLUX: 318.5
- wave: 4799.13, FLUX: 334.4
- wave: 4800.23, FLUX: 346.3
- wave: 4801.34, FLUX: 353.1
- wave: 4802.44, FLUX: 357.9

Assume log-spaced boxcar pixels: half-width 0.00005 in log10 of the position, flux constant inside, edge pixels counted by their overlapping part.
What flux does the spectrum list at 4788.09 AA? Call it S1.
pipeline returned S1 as 155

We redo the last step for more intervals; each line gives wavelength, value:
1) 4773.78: 408.7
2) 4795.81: 267.9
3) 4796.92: 298.1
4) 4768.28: 438.7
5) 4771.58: 431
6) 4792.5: 182.8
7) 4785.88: 147.7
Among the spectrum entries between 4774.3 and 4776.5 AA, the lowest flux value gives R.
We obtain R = 364.1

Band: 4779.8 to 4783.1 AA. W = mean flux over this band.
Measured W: 187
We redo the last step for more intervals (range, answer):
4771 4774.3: 421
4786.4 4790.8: 155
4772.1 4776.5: 397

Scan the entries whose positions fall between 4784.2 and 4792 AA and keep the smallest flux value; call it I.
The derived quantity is 144.1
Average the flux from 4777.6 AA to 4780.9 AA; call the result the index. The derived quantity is 256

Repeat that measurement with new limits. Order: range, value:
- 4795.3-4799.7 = 305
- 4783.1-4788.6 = 149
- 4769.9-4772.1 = 433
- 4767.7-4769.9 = 440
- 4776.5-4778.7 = 314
